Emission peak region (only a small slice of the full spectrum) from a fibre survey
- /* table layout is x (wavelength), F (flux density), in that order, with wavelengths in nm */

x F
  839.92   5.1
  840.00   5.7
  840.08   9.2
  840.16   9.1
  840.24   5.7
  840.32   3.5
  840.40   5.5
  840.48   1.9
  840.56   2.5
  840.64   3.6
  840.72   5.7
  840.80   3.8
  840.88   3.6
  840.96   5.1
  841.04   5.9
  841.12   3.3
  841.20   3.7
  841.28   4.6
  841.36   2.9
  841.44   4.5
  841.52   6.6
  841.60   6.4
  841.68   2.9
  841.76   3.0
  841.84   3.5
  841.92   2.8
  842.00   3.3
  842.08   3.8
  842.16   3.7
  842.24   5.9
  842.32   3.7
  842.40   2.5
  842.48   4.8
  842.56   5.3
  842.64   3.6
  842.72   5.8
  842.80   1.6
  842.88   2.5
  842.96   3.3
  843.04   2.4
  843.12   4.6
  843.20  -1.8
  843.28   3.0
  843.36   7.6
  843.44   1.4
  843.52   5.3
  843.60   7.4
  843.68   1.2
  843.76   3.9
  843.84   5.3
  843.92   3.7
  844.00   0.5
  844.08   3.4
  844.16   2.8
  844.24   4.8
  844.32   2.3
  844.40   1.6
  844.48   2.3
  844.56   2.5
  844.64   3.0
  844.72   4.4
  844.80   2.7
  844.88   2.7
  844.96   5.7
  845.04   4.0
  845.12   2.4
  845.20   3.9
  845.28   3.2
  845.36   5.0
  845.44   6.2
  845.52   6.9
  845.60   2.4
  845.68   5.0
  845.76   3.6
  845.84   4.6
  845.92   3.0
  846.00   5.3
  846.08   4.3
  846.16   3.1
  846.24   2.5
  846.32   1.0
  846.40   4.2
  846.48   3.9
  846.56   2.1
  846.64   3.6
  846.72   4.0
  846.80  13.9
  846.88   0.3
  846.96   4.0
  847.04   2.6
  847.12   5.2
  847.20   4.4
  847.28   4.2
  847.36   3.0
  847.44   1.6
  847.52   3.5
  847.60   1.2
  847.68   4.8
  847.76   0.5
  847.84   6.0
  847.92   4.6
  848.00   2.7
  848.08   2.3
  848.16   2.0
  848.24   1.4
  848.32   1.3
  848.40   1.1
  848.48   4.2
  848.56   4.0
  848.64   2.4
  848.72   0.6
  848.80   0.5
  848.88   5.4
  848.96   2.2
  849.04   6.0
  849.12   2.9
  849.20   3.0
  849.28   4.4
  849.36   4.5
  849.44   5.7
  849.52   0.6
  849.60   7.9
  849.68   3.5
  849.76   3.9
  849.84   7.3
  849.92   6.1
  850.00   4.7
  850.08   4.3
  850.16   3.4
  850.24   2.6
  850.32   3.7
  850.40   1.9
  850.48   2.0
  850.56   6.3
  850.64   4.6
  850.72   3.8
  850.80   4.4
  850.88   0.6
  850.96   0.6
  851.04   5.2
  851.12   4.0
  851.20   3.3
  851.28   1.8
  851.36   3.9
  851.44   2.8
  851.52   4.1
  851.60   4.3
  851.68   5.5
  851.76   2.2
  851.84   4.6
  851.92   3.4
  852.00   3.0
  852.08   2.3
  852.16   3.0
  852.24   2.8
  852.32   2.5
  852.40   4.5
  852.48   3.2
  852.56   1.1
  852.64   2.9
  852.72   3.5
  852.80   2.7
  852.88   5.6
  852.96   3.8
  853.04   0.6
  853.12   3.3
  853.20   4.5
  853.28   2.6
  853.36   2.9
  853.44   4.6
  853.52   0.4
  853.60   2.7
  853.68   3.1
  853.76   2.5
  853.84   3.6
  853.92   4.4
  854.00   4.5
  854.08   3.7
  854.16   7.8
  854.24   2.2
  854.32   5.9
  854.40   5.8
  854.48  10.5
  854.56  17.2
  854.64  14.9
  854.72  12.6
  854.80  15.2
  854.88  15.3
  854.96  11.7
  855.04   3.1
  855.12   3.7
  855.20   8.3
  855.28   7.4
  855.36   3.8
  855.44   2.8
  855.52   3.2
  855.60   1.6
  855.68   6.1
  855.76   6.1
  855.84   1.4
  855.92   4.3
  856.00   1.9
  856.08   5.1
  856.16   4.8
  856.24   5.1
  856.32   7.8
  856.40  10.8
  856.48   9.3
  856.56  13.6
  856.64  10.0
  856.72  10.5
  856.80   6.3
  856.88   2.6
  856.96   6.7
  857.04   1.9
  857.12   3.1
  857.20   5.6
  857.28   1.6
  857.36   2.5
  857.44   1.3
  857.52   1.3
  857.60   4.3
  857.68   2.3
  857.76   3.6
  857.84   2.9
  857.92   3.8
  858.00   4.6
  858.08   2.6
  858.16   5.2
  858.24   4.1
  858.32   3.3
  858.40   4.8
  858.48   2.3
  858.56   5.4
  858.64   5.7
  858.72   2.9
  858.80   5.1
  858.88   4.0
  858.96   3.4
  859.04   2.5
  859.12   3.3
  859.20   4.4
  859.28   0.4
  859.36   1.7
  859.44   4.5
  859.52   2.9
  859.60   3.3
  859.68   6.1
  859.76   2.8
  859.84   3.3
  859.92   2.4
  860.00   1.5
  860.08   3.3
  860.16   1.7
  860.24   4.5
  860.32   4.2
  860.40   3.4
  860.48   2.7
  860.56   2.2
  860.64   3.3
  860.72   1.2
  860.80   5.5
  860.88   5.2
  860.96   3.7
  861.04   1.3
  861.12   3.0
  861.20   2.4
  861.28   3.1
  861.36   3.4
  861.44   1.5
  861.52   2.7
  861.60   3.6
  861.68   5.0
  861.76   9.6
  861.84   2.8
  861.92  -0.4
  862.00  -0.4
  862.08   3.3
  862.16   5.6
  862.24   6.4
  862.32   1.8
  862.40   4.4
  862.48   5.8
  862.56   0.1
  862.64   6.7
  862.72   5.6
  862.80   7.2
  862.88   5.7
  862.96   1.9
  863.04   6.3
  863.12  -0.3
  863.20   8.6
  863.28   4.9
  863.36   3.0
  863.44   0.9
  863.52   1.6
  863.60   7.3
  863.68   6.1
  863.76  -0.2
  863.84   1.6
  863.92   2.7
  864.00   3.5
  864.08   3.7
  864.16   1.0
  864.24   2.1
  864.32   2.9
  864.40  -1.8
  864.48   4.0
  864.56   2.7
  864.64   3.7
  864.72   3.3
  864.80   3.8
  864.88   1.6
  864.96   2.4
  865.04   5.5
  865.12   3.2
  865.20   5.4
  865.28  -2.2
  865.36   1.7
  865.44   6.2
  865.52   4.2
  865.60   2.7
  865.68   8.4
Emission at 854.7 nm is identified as [S II] 6716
